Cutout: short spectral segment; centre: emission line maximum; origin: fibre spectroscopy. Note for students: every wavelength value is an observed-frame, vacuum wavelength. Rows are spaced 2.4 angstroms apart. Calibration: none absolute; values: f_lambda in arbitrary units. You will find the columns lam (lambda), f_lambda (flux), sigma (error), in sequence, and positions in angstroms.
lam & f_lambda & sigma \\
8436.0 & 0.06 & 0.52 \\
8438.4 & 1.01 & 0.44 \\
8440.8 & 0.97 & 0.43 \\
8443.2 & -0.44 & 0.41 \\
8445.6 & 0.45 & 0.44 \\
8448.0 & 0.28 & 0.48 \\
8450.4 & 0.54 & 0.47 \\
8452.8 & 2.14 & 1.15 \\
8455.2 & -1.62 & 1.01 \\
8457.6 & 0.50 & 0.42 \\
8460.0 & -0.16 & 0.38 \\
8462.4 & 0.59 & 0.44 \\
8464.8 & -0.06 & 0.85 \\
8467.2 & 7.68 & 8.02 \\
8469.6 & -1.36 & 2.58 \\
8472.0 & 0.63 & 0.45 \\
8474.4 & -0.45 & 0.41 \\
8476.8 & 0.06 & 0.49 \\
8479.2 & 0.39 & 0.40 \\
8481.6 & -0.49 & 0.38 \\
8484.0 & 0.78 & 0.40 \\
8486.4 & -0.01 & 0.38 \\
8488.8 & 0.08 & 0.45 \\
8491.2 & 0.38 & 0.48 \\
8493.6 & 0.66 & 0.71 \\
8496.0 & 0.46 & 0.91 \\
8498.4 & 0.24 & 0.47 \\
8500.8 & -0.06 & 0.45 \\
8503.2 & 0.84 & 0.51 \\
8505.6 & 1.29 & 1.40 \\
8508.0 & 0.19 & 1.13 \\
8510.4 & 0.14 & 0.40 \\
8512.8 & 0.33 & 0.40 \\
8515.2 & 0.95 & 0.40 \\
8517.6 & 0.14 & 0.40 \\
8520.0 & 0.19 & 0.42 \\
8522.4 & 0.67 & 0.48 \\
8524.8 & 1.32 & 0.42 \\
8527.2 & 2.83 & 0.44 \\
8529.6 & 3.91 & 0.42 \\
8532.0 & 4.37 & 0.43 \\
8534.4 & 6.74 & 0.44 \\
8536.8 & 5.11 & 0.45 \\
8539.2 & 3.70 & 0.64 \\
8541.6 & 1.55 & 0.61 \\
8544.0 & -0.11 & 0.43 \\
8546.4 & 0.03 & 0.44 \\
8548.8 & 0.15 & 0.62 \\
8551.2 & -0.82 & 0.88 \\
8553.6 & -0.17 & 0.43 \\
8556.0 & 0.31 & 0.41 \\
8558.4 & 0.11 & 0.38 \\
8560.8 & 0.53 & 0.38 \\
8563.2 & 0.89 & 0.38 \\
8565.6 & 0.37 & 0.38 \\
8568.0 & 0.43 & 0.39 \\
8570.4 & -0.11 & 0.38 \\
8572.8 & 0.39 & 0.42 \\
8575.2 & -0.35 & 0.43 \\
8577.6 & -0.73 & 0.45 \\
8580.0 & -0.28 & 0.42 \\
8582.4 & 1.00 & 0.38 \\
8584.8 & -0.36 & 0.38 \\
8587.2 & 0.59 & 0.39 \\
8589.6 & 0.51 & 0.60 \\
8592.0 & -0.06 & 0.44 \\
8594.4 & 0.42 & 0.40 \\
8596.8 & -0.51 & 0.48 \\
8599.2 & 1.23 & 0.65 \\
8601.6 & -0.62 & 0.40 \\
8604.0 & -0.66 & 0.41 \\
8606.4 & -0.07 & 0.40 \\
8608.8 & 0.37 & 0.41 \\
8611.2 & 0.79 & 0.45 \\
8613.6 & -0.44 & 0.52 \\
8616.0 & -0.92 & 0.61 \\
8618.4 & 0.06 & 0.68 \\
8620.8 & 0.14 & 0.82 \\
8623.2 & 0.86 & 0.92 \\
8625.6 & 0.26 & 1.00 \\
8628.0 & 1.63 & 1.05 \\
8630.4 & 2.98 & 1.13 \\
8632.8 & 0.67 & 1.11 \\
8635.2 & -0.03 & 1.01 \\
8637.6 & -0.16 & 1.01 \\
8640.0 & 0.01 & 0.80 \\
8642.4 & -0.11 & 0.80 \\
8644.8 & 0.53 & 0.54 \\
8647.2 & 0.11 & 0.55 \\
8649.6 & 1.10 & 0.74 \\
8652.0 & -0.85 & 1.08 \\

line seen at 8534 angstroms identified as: [O II]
